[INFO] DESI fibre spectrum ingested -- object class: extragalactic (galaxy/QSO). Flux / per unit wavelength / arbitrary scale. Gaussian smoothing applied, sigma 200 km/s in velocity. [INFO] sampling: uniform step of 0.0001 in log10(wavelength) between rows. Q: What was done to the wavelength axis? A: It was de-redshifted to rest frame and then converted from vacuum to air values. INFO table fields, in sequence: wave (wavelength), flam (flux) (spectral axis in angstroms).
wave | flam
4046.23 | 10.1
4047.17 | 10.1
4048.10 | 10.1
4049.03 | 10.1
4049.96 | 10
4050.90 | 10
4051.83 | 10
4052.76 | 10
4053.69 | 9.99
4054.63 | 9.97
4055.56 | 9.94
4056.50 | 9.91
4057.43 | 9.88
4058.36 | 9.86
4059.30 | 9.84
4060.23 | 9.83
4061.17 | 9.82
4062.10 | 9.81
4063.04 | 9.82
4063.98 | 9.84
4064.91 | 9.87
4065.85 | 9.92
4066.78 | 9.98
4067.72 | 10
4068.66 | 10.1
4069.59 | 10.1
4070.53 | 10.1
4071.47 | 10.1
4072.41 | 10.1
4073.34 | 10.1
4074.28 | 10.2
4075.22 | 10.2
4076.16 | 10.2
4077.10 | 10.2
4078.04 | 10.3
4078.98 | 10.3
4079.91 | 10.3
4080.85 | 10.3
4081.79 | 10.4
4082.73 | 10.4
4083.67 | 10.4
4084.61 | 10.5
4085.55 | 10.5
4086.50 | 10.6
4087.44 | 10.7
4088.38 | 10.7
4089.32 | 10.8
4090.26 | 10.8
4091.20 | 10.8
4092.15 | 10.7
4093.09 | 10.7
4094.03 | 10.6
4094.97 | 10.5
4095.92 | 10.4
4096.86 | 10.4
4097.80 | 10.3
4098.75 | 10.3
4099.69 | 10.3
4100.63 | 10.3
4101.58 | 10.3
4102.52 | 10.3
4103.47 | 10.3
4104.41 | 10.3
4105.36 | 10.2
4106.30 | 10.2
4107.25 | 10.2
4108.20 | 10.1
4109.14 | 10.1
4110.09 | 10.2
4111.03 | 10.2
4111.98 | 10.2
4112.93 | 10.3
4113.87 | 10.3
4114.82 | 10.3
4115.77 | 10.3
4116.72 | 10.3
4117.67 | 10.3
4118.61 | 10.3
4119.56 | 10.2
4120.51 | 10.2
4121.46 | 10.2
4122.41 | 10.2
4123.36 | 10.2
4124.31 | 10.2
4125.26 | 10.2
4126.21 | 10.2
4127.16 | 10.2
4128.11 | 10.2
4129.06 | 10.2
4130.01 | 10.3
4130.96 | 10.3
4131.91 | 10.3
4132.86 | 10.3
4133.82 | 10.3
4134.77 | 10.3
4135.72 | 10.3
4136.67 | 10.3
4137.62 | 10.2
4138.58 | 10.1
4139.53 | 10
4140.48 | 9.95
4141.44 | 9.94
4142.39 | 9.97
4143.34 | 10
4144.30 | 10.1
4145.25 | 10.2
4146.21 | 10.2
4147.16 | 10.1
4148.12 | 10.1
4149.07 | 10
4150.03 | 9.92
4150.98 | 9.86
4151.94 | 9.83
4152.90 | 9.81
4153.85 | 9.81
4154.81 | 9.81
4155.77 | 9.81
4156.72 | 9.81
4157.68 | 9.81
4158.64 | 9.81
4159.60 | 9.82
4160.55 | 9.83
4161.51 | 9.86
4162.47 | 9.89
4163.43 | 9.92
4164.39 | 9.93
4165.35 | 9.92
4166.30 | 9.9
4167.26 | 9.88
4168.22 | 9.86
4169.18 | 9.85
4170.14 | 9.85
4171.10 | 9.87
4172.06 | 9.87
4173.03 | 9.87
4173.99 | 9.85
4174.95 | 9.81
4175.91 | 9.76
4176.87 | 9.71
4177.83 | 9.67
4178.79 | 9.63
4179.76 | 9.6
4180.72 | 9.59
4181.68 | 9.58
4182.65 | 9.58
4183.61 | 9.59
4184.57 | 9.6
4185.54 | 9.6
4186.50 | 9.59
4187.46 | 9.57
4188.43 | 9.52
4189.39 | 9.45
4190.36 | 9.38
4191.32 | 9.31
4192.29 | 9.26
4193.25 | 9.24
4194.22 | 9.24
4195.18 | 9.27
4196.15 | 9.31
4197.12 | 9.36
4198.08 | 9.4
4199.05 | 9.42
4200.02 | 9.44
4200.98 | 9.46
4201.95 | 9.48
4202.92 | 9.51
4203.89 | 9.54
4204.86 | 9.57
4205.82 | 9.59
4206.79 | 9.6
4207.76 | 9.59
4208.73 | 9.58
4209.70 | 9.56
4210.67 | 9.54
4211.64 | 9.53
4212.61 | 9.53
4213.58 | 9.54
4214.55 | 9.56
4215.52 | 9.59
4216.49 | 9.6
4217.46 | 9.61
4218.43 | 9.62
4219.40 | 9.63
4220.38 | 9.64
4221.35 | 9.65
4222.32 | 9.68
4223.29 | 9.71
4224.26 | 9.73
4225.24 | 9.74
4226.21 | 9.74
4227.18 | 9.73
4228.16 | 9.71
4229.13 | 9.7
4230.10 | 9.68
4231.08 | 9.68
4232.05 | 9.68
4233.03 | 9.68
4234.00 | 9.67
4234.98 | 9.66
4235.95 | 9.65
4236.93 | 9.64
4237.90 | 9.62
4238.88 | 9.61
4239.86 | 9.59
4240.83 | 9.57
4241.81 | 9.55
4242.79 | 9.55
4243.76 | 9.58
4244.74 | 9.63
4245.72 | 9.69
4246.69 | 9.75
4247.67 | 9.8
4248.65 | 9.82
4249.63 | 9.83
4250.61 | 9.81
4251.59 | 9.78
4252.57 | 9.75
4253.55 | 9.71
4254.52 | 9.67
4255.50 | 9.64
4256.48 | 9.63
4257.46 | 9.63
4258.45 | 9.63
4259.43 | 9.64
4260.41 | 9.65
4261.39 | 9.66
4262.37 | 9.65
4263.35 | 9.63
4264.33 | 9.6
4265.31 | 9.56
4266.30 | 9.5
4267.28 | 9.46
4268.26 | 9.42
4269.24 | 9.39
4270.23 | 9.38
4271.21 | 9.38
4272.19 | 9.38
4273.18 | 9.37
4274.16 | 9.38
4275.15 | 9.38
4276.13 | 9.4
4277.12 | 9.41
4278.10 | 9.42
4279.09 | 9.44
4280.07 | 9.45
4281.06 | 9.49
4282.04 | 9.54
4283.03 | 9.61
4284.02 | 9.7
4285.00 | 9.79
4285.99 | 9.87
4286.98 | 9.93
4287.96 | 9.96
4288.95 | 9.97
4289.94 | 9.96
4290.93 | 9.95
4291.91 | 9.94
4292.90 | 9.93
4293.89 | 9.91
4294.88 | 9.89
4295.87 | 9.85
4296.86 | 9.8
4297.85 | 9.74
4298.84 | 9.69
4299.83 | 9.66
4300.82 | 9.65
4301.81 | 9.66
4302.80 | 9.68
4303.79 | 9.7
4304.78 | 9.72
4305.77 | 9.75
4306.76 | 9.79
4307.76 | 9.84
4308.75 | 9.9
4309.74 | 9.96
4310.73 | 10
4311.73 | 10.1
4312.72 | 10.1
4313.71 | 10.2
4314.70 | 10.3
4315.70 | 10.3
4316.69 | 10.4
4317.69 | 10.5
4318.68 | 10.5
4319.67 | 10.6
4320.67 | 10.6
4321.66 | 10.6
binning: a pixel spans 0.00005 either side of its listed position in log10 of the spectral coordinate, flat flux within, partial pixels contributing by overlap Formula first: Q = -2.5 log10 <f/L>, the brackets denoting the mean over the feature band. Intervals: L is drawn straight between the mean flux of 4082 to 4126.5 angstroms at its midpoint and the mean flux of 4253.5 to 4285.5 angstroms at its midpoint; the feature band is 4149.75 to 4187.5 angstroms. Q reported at 0.03 mag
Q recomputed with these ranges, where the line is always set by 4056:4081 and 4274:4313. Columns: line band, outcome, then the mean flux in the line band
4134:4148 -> -0.02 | 10.1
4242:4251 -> 0.01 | 9.71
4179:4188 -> 0.03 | 9.58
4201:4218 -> 0.03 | 9.56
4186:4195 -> 0.05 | 9.4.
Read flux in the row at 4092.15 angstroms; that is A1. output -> 10.7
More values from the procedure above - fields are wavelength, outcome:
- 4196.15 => 9.31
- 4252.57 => 9.75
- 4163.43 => 9.92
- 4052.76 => 10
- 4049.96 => 10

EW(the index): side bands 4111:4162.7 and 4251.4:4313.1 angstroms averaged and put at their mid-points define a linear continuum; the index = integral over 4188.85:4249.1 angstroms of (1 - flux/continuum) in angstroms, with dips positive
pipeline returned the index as 1.8 angstroms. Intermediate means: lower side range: 10.1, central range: 9.57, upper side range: 9.68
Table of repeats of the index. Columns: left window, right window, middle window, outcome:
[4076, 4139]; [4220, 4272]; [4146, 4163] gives 0.36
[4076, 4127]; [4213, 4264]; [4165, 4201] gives 1.26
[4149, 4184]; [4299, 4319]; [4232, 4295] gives 1.78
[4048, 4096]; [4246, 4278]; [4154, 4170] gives 0.09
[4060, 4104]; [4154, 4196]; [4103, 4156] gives -0.91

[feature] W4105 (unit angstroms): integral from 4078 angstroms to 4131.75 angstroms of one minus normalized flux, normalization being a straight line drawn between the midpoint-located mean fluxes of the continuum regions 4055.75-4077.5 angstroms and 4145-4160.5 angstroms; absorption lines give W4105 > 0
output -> -2.12 angstroms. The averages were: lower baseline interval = 9.99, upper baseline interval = 9.91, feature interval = 10.3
